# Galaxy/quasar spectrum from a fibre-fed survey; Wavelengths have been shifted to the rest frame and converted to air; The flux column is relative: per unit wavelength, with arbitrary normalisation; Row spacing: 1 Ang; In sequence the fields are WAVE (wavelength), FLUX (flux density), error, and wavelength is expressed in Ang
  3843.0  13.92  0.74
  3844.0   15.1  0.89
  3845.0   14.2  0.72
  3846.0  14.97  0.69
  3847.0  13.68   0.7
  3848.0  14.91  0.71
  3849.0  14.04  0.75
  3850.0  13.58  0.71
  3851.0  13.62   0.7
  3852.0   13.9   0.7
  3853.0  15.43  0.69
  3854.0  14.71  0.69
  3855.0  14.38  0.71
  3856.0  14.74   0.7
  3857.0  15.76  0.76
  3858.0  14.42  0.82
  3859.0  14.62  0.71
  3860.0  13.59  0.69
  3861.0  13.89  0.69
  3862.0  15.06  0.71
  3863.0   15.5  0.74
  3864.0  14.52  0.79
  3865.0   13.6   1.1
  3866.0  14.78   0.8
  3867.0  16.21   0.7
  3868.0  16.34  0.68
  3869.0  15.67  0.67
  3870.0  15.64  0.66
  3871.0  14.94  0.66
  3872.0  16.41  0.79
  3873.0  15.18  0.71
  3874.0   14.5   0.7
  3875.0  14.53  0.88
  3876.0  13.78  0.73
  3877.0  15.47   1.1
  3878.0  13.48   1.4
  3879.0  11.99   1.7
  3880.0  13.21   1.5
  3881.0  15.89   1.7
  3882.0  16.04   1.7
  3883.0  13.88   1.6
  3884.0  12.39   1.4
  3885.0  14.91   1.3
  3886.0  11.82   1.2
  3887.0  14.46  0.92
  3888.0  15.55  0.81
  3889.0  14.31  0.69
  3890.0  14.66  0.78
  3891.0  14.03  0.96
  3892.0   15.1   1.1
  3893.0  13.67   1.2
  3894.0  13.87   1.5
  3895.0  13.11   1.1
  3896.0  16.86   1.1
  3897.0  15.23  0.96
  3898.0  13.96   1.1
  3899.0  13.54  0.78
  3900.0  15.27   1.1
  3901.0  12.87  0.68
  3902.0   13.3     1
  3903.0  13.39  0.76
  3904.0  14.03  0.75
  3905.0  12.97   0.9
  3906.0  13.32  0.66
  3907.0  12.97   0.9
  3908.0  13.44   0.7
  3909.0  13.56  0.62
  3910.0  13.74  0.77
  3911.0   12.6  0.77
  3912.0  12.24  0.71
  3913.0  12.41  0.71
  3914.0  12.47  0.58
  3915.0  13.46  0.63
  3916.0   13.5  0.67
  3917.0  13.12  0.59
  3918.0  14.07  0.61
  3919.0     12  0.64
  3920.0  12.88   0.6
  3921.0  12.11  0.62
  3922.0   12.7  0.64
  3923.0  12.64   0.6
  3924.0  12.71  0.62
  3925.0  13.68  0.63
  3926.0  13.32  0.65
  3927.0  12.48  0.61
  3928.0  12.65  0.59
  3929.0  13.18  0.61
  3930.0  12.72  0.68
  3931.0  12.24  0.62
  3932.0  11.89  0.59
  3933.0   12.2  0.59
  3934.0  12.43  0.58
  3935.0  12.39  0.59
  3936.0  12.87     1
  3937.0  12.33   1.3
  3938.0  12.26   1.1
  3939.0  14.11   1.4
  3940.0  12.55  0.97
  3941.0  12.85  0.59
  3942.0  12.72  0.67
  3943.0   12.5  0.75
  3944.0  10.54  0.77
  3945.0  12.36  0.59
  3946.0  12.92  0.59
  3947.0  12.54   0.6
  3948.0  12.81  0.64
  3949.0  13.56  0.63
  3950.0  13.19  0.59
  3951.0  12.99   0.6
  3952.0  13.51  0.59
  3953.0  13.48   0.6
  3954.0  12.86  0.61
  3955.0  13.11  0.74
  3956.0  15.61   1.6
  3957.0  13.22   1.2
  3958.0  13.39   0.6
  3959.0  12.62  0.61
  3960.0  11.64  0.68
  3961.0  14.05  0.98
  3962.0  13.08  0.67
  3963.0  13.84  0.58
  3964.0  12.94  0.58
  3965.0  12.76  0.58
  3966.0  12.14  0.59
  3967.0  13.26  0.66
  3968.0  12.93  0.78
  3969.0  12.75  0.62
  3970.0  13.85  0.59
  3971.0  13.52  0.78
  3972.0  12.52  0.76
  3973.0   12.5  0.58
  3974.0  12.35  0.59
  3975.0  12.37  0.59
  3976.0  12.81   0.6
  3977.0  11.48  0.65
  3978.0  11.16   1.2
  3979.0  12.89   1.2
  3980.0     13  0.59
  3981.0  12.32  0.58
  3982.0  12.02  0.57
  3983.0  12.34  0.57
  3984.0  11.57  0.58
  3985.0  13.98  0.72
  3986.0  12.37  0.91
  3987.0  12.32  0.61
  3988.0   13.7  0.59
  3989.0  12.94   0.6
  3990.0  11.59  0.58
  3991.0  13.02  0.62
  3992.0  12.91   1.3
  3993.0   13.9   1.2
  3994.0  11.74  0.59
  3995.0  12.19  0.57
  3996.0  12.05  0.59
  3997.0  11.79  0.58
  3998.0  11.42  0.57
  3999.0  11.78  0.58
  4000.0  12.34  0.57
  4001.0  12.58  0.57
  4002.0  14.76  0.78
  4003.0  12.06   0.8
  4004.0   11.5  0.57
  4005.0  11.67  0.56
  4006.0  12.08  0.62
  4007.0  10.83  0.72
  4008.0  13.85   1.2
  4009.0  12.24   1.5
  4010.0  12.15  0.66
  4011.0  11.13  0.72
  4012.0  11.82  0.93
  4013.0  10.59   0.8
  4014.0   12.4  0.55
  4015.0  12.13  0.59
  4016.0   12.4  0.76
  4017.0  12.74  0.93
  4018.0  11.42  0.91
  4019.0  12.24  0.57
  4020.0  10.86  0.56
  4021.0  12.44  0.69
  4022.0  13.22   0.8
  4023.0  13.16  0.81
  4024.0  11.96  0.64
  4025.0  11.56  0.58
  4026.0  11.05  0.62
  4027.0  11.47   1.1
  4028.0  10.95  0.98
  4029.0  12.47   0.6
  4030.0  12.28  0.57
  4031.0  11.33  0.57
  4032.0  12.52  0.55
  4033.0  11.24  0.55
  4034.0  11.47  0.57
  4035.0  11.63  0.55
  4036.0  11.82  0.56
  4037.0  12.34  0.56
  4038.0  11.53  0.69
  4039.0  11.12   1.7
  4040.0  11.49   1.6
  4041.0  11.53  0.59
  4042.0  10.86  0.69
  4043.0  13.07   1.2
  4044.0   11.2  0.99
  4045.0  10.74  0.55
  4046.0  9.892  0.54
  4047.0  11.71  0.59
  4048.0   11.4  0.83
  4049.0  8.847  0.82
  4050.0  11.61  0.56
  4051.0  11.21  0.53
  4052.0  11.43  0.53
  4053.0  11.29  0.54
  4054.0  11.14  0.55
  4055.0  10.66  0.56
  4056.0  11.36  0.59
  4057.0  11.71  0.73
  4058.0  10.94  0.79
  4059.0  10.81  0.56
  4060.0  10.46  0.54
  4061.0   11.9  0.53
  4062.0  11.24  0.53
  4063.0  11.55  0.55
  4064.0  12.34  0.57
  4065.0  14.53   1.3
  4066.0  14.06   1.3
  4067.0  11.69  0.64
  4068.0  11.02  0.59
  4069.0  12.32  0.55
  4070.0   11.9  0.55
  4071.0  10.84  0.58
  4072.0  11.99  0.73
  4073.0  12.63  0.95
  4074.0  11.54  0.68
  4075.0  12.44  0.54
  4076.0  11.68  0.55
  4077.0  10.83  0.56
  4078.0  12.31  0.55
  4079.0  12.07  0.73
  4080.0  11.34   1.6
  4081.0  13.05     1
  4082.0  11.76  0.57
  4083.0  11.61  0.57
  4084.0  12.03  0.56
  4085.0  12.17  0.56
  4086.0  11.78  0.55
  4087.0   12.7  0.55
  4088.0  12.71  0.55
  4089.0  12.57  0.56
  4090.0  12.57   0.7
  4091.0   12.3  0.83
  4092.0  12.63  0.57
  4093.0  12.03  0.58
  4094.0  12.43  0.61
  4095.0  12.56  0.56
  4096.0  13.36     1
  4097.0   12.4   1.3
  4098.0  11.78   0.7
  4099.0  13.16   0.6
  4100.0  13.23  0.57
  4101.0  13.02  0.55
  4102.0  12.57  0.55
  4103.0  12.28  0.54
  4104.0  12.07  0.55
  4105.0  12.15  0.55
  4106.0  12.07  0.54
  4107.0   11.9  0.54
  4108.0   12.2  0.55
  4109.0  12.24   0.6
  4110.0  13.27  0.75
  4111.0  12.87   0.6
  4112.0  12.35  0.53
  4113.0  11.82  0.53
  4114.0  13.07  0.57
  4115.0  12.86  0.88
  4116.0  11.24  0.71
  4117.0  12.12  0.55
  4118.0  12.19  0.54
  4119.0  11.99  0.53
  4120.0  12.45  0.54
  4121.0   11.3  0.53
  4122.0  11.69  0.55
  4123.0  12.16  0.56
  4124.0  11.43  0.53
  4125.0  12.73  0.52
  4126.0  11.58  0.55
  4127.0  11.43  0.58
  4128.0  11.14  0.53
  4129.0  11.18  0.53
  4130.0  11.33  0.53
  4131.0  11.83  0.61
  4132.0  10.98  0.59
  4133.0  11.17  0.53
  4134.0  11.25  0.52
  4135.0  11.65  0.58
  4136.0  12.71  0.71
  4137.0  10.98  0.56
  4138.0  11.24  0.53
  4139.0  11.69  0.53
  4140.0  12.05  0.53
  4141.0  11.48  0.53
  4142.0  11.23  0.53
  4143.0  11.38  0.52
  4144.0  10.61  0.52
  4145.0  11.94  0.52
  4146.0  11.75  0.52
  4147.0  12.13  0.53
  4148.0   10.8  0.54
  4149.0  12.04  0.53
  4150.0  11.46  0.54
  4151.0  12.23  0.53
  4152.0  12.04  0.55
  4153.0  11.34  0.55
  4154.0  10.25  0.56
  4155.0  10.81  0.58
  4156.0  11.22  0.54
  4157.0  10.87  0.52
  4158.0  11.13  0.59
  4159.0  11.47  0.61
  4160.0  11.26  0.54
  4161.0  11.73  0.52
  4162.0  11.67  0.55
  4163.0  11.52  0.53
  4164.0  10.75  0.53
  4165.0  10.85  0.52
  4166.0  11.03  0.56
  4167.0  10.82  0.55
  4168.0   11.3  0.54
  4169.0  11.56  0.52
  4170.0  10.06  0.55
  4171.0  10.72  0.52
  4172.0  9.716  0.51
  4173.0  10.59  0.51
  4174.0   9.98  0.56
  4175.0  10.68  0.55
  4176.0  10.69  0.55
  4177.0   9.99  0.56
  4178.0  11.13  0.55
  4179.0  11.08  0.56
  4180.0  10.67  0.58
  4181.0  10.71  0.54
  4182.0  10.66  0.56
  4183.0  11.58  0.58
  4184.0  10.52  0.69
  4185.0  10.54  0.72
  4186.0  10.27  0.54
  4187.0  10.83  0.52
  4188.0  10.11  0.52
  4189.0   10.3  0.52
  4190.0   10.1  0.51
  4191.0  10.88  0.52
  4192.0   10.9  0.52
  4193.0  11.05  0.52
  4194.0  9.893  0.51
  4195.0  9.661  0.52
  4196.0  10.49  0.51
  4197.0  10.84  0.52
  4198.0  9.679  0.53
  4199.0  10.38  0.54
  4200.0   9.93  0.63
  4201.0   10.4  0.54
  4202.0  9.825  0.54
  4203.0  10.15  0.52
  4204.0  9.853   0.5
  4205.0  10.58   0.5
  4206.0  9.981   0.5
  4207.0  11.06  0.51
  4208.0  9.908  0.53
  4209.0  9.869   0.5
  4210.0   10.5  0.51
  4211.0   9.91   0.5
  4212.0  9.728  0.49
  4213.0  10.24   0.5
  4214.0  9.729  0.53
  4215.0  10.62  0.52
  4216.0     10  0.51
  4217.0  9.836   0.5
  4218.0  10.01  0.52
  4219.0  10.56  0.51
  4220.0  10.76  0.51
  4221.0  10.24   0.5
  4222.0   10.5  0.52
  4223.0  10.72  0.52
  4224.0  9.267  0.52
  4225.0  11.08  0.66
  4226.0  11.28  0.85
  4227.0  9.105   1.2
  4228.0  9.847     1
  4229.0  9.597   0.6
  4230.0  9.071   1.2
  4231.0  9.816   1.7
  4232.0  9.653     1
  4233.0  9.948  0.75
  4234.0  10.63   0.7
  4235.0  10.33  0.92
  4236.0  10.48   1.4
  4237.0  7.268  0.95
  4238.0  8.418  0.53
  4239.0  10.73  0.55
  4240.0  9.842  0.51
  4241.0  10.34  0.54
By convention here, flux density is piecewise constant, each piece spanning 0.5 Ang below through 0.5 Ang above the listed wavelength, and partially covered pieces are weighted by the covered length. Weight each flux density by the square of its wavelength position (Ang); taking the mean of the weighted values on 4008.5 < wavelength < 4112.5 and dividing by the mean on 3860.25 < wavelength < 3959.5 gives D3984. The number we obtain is 0.9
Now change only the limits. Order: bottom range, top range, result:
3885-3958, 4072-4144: 1.00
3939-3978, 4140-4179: 0.95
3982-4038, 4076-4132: 1.05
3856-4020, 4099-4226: 0.94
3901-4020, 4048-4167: 1.00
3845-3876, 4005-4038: 0.88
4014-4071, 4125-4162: 1.03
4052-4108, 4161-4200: 0.93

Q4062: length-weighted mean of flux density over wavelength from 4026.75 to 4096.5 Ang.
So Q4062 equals 11.8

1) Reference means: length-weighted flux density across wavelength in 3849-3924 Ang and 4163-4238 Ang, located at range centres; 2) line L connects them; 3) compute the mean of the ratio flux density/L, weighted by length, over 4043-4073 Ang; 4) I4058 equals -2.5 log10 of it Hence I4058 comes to 0.05 mag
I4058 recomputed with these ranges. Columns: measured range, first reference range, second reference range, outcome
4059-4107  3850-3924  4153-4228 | -0.04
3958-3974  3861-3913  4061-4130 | 0.04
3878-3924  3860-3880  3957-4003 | 0.04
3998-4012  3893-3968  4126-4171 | 0.03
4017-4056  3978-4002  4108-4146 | 0.07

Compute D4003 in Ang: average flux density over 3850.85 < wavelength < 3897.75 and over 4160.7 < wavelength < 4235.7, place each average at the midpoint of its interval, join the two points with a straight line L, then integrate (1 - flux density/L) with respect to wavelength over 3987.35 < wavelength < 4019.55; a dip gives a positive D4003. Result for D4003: 1.7 Ang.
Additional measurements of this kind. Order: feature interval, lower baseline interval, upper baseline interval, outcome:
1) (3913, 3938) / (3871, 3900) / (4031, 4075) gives 1.8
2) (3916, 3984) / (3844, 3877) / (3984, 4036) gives 2.1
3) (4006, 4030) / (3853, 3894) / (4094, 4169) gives 1.9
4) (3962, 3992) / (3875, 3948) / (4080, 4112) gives 0.8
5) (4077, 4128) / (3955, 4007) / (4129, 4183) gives -2.7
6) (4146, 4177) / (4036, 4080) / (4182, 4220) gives -1.3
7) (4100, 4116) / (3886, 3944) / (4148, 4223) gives -1.5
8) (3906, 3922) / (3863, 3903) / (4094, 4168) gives 1.3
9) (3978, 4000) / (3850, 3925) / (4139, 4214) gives 0.8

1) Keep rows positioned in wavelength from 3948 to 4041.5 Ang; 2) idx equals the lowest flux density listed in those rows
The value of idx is 10.59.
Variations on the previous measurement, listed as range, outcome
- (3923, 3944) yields 10.54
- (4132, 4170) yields 10.06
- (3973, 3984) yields 11.16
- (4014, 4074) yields 8.847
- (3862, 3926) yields 11.82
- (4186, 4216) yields 9.661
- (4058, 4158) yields 10.25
